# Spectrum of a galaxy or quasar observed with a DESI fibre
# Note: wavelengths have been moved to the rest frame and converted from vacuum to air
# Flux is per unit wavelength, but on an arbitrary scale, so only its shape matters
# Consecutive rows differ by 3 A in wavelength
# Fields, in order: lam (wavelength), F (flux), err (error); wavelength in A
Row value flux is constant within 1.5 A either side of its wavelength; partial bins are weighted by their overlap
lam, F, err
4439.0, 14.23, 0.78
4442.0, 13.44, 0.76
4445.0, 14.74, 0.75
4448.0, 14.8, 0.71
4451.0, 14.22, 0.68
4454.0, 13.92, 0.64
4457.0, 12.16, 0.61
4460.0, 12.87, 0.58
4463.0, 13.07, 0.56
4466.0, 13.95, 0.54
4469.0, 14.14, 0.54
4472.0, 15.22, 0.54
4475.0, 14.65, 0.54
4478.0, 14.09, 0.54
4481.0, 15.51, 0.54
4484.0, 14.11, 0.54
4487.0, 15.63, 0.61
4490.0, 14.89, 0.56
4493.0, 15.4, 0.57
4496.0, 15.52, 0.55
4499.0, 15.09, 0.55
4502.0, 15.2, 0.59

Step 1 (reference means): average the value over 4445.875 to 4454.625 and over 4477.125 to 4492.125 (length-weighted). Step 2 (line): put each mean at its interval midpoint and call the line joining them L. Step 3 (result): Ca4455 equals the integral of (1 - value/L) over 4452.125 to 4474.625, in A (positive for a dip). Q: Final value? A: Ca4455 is 1.4 A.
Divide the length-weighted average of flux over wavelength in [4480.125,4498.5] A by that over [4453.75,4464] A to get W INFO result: 1.18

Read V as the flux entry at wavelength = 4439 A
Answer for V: 14.23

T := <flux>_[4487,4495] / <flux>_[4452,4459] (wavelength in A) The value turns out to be 1.16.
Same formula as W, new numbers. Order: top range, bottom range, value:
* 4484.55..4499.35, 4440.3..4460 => 1.10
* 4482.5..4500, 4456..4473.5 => 1.11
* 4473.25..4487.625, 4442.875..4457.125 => 1.05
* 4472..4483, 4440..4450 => 1.03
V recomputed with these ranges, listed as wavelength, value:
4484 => 14.11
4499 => 15.09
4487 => 15.63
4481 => 15.51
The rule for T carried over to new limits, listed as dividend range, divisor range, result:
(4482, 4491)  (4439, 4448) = 1.05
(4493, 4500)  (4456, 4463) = 1.21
